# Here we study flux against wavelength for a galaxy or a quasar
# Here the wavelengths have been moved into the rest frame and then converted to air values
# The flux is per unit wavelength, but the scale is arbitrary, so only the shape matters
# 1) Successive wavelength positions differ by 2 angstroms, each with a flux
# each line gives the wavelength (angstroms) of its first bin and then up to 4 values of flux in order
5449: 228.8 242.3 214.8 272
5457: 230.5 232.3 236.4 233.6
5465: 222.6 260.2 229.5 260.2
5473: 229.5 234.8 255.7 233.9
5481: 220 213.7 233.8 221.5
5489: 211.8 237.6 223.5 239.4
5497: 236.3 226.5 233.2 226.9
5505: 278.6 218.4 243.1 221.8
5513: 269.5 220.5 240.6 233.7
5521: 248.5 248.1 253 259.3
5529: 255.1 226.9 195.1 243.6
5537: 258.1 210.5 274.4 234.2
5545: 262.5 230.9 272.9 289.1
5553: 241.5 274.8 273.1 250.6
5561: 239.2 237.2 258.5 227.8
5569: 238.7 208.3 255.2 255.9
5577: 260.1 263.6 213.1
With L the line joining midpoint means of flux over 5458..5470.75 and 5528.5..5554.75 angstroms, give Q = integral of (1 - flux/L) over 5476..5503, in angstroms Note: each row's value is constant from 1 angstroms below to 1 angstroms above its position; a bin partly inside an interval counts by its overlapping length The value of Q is 1.2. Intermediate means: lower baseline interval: 237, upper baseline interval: 246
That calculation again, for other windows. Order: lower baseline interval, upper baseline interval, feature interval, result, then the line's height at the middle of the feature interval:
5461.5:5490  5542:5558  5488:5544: 2.1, 248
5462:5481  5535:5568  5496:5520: 0.7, 245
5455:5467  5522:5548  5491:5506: 0.1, 240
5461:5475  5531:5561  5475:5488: 0.6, 241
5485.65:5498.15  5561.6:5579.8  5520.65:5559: -1.9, 238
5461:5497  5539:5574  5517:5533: 0.0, 243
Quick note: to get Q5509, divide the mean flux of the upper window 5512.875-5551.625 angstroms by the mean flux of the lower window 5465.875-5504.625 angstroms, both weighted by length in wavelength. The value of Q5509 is 1.0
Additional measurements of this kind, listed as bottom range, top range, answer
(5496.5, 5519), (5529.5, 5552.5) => 1.03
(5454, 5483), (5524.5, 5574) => 1.03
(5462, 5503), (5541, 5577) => 1.08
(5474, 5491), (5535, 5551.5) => 1.10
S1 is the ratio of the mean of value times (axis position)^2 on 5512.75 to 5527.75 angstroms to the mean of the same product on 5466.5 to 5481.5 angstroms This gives 1.0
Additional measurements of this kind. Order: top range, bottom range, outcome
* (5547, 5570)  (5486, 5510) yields 1.11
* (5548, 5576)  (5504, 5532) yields 1.05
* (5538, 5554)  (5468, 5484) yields 1.10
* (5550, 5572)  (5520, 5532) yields 1.01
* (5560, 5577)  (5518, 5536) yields 1.02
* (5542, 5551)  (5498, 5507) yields 1.08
